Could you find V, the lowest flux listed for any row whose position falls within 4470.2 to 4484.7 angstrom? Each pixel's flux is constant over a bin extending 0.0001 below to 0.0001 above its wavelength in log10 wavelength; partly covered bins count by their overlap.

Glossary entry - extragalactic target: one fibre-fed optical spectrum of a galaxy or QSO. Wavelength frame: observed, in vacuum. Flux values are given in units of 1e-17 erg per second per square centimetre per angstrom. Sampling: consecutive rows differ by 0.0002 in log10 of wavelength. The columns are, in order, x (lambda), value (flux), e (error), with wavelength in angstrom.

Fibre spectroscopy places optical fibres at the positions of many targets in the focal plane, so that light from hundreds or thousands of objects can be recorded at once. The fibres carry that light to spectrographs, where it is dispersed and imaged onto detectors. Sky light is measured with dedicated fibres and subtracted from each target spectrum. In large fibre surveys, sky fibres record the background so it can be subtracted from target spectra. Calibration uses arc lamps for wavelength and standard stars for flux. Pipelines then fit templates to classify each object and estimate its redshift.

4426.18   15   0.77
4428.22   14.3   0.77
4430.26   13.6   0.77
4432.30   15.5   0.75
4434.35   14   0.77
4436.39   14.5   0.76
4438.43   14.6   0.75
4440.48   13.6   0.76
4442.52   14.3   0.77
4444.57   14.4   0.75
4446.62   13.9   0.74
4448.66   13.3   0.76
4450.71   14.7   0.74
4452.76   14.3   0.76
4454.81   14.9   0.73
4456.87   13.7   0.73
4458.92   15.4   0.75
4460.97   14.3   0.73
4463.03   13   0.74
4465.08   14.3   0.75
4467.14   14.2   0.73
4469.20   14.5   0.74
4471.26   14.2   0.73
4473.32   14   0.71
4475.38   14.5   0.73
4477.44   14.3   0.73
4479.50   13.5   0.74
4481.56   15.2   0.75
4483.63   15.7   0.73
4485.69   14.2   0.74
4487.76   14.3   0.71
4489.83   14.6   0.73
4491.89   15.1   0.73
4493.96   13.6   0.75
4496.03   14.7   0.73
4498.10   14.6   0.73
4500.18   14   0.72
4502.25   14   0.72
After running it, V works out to 13.5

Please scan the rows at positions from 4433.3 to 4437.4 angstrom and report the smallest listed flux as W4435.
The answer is 14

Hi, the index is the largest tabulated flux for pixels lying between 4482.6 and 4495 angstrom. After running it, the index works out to 15.7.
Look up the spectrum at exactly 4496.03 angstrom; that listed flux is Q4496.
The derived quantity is 14.7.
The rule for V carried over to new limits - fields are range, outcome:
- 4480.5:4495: 13.6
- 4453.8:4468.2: 13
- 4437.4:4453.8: 13.3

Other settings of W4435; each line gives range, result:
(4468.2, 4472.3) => 14.2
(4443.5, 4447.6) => 13.9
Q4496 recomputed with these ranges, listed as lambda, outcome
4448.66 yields 13.3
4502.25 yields 14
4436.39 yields 14.5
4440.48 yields 13.6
